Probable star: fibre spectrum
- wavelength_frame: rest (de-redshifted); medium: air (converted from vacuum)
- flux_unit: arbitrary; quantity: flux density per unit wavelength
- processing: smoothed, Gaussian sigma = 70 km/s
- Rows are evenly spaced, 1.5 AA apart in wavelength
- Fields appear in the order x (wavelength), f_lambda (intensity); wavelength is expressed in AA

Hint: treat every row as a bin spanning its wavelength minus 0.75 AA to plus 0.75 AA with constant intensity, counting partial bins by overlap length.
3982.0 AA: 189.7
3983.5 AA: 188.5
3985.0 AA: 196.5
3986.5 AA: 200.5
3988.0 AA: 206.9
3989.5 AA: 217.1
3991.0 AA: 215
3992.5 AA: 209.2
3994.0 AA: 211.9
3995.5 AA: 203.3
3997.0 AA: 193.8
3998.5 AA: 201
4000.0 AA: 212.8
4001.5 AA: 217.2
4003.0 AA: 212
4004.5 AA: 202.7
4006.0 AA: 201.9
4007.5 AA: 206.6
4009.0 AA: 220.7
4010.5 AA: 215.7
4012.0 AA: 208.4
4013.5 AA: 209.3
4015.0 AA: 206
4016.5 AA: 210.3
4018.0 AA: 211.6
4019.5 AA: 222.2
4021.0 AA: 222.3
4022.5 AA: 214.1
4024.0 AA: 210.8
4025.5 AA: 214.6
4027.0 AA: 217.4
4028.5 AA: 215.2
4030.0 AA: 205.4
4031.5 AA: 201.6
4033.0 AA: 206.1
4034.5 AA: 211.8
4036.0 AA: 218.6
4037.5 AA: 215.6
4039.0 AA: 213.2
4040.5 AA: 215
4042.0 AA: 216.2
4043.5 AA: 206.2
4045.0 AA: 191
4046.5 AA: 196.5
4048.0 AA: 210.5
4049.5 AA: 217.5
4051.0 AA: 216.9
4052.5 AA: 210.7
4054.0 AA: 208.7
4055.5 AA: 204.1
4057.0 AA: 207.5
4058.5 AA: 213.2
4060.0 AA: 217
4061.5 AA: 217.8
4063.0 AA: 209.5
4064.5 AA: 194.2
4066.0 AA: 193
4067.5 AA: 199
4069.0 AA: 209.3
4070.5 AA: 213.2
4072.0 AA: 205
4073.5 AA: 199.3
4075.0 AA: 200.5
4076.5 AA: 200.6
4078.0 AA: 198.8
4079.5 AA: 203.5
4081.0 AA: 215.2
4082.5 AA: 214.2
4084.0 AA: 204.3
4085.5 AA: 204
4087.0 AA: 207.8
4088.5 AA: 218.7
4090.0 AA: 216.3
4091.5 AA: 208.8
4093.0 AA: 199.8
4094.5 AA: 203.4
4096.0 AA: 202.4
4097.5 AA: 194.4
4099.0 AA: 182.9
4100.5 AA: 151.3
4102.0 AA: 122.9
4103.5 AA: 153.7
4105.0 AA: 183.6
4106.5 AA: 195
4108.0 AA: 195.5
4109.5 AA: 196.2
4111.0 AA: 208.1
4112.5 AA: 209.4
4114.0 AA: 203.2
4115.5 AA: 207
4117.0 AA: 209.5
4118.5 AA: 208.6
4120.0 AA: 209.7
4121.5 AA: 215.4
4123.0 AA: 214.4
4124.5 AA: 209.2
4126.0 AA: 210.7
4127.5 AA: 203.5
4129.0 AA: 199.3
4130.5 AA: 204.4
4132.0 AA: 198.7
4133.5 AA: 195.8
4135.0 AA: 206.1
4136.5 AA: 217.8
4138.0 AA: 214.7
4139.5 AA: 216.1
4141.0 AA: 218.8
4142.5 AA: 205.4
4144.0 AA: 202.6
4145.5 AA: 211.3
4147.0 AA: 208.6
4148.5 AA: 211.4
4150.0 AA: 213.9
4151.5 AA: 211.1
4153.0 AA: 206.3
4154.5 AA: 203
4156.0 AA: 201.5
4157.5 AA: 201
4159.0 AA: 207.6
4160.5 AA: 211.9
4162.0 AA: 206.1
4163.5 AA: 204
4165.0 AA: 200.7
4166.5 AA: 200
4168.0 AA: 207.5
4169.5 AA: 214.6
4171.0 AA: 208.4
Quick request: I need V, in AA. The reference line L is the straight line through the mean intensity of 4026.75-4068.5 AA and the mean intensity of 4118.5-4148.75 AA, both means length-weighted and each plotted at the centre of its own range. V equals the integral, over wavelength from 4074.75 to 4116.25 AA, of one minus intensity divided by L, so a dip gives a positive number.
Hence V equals 2.44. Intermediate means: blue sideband 209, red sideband 209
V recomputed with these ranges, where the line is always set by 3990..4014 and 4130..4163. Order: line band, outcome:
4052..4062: -0.12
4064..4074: 0.30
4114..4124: -0.10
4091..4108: 2.15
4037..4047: 0.04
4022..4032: -0.13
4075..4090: 0.06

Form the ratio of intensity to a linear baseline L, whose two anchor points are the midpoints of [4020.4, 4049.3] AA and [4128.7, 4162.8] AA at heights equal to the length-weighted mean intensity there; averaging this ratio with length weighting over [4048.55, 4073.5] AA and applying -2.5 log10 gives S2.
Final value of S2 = 0.01 mag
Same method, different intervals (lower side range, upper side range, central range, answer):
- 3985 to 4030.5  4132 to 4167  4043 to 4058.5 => 0.01 mag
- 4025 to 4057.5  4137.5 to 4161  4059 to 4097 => 0.02 mag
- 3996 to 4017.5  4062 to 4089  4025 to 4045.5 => -0.02 mag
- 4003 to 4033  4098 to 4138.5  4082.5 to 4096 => -0.04 mag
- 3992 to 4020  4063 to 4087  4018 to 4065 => -0.02 mag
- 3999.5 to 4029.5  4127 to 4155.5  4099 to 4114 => 0.16 mag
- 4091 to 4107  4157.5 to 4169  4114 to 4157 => -0.07 mag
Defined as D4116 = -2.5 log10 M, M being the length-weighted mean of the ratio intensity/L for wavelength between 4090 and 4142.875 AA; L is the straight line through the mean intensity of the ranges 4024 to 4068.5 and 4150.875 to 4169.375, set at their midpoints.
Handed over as 0.04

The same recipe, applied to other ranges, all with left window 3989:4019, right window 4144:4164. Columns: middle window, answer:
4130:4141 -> -0.005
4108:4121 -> 0.010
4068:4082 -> 0.017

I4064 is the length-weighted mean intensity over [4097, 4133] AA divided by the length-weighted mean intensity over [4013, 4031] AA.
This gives 0.9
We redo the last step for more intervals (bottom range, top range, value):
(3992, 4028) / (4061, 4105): 0.94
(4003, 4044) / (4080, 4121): 0.93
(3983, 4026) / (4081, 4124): 0.95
